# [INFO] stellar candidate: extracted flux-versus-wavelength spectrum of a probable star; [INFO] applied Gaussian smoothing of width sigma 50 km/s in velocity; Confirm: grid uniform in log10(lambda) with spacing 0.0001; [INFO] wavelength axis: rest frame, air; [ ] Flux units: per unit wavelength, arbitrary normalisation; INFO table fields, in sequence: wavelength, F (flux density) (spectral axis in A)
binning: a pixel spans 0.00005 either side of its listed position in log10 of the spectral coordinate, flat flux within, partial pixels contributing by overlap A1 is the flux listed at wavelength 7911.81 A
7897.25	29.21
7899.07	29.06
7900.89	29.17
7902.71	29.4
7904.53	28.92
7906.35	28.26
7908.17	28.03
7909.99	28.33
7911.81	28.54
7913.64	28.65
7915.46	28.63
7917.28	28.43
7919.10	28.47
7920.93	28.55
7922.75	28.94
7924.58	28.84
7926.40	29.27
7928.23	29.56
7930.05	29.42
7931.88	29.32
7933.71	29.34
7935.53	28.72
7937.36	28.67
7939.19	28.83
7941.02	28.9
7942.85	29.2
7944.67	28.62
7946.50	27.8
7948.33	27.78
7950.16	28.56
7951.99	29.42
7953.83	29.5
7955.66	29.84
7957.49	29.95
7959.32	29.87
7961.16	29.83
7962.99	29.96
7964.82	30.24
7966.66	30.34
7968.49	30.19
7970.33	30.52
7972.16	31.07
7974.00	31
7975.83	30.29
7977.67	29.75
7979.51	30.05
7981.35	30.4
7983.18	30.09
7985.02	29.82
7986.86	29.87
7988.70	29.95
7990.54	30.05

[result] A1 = 28.54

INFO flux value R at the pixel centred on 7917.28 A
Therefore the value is 28.43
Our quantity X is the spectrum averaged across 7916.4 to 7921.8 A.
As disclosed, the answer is 28.5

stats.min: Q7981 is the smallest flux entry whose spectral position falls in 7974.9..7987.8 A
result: 29.75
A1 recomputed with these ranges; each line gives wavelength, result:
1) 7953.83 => 29.5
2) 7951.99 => 29.42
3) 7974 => 31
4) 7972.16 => 31.07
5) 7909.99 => 28.33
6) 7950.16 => 28.56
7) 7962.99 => 29.96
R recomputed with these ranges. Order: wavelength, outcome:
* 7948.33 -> 27.78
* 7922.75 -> 28.94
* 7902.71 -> 29.4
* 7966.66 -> 30.34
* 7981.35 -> 30.4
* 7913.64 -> 28.65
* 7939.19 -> 28.83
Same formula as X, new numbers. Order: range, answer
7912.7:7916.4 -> 28.6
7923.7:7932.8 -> 29.3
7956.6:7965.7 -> 30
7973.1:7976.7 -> 30.7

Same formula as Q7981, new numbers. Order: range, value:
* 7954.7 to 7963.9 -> 29.83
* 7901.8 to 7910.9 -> 28.03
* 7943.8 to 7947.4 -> 27.8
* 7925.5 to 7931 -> 29.27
